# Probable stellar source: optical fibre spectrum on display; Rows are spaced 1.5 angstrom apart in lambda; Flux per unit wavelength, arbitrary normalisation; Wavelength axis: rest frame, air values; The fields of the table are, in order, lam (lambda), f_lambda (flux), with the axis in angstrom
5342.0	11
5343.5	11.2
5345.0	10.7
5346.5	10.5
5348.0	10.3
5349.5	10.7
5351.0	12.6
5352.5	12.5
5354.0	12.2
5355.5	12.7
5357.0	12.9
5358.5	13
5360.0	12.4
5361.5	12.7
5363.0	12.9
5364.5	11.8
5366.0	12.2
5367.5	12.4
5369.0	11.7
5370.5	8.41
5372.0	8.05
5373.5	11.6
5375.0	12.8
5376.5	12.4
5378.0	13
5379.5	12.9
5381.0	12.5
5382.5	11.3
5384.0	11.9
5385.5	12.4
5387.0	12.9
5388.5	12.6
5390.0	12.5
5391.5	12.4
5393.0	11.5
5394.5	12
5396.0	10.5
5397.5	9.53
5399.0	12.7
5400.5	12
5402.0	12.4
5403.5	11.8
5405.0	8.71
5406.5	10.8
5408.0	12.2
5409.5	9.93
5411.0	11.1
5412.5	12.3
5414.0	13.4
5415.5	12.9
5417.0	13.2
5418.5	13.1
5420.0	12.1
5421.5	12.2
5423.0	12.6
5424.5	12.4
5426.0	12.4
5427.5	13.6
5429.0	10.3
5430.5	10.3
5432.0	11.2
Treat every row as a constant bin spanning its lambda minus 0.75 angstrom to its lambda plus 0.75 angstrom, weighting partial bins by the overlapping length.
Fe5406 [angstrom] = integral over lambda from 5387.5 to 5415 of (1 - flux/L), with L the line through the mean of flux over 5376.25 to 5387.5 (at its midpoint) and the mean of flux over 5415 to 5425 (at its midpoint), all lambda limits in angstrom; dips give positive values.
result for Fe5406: 2.0 angstrom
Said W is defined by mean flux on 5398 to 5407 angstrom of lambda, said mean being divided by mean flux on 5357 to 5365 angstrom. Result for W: 0.9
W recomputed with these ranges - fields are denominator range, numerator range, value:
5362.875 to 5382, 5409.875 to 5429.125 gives 1.06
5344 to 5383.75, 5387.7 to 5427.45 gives 1.01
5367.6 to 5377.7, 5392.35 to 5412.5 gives 1.02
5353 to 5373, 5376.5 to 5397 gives 1.03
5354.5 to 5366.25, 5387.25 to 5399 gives 0.93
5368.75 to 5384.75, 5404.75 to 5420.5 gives 1.03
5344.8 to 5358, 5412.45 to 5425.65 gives 1.08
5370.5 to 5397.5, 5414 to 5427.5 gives 1.08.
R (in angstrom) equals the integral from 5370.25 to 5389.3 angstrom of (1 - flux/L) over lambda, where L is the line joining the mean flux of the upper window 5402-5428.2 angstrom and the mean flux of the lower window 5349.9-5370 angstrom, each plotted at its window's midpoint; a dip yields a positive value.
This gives 0.65 angstrom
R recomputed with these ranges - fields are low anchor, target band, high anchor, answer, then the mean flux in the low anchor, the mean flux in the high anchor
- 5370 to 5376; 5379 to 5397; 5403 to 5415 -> -2.2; 10.4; 11.3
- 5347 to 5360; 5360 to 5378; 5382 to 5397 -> 0.6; 12.1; 12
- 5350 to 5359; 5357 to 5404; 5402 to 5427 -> 1.5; 12.6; 12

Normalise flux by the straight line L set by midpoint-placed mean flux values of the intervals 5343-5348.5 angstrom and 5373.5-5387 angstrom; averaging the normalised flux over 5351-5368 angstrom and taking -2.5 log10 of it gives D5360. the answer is -0.11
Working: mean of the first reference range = 10.7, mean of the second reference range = 12.4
